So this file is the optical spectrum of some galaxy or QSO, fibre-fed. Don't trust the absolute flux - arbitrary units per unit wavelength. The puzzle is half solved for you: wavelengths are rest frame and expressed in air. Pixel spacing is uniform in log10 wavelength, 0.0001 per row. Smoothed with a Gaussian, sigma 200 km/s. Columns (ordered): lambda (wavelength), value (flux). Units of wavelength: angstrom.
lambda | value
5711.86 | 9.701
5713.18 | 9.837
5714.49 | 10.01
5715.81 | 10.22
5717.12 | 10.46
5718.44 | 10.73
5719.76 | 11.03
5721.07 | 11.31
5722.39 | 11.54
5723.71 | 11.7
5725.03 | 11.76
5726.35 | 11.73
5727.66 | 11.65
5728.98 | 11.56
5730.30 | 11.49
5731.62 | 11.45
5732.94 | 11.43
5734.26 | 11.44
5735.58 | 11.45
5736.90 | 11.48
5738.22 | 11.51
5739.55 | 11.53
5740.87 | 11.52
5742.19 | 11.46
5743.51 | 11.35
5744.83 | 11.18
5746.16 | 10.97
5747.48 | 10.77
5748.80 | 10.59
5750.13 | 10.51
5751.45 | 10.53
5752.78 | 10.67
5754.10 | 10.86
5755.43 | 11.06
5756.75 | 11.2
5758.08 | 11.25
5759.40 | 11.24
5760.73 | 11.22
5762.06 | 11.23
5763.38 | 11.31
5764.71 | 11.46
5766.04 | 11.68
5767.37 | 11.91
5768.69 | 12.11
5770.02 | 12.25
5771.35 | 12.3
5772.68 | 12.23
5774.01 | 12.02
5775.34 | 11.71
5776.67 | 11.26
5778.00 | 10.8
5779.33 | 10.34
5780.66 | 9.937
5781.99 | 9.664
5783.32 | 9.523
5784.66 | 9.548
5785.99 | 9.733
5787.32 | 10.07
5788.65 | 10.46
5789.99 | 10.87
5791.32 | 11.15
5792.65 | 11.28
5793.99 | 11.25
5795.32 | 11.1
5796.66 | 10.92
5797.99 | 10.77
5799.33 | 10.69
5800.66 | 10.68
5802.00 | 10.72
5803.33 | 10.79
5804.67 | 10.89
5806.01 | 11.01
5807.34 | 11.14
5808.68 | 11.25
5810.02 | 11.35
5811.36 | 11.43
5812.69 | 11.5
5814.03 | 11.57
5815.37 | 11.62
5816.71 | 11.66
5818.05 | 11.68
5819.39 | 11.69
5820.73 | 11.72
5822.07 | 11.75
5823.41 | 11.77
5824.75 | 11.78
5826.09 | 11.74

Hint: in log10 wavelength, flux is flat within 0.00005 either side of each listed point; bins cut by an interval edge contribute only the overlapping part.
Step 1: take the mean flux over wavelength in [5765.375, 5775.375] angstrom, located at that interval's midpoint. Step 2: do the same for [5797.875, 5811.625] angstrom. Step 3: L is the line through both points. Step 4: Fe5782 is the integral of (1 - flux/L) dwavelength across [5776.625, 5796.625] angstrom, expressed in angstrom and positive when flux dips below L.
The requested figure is 1.9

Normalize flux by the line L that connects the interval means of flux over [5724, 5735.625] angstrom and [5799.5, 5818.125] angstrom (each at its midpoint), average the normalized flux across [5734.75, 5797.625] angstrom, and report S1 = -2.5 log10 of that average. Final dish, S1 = 0.03 mag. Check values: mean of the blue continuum 11.6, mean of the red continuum 11.2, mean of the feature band 11.1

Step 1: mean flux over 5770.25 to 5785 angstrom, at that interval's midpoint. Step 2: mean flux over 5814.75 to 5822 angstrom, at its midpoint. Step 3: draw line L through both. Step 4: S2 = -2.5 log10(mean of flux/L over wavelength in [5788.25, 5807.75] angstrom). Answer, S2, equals 0.037 mag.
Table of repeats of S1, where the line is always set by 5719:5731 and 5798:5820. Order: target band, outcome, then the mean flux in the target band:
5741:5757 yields 0.05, 10.9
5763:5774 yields -0.05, 11.9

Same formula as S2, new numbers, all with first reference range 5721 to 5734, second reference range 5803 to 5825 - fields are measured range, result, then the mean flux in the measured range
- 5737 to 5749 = 0.029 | 11.2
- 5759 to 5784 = 0.023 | 11.3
